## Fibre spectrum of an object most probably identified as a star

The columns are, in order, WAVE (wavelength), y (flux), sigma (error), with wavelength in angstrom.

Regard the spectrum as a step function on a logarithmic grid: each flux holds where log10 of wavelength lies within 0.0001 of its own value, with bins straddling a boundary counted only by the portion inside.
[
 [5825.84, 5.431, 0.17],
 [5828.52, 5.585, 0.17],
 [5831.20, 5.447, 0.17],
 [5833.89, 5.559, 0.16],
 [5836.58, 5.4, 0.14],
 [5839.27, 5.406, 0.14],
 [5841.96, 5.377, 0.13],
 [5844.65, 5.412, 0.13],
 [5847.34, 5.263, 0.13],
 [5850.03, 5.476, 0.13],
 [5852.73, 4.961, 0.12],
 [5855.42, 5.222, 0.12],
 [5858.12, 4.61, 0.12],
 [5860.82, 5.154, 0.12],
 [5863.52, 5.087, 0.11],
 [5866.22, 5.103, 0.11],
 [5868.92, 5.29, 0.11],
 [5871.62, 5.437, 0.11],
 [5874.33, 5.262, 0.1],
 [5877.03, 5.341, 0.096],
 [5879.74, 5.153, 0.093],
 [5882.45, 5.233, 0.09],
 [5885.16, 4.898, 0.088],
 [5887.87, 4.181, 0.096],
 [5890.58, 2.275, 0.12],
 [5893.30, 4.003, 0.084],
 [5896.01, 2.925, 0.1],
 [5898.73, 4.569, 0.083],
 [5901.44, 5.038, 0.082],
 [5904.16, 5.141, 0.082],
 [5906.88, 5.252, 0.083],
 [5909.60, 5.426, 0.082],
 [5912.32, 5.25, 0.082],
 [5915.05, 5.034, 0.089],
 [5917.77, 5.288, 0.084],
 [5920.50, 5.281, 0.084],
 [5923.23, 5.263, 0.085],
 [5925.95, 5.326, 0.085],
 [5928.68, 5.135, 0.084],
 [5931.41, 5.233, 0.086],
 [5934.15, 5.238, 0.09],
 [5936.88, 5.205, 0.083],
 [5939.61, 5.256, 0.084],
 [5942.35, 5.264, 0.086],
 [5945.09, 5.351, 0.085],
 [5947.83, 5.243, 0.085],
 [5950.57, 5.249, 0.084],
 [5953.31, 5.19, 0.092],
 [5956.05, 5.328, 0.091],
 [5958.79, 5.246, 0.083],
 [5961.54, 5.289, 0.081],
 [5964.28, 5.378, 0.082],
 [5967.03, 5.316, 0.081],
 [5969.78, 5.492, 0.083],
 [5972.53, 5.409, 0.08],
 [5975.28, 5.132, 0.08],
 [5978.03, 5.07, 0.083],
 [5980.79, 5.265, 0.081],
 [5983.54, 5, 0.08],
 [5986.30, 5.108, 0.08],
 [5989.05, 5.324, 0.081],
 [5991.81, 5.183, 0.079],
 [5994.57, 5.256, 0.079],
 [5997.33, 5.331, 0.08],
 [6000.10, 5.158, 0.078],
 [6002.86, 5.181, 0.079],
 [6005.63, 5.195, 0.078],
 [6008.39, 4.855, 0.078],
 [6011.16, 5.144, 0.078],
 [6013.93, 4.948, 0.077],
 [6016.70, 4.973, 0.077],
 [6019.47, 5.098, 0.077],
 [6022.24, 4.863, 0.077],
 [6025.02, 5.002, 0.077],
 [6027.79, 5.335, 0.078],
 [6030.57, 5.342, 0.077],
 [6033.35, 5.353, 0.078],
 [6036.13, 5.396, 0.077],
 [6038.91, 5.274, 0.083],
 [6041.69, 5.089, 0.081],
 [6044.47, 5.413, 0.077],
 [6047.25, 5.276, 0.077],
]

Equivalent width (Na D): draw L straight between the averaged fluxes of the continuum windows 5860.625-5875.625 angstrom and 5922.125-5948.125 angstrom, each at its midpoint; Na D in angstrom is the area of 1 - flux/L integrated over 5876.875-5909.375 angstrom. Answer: 4.6 angstrom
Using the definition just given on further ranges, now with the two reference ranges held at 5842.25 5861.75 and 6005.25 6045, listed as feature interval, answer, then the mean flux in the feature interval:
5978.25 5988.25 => 0.04 angstrom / 5.13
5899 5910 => 0.06 angstrom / 5.13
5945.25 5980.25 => -0.86 angstrom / 5.28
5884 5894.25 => 2.68 angstrom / 3.81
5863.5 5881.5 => -0.29 angstrom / 5.25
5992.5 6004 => -0.18 angstrom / 5.23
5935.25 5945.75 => -0.21 angstrom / 5.26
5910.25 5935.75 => -0.36 angstrom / 5.23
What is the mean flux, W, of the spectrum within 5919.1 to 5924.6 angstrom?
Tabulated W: 5.27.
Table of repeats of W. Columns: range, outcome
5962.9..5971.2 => 5.4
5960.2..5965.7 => 5.34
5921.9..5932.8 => 5.24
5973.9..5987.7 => 5.12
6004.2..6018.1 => 5.02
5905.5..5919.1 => 5.25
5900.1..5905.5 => 5.09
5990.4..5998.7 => 5.26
